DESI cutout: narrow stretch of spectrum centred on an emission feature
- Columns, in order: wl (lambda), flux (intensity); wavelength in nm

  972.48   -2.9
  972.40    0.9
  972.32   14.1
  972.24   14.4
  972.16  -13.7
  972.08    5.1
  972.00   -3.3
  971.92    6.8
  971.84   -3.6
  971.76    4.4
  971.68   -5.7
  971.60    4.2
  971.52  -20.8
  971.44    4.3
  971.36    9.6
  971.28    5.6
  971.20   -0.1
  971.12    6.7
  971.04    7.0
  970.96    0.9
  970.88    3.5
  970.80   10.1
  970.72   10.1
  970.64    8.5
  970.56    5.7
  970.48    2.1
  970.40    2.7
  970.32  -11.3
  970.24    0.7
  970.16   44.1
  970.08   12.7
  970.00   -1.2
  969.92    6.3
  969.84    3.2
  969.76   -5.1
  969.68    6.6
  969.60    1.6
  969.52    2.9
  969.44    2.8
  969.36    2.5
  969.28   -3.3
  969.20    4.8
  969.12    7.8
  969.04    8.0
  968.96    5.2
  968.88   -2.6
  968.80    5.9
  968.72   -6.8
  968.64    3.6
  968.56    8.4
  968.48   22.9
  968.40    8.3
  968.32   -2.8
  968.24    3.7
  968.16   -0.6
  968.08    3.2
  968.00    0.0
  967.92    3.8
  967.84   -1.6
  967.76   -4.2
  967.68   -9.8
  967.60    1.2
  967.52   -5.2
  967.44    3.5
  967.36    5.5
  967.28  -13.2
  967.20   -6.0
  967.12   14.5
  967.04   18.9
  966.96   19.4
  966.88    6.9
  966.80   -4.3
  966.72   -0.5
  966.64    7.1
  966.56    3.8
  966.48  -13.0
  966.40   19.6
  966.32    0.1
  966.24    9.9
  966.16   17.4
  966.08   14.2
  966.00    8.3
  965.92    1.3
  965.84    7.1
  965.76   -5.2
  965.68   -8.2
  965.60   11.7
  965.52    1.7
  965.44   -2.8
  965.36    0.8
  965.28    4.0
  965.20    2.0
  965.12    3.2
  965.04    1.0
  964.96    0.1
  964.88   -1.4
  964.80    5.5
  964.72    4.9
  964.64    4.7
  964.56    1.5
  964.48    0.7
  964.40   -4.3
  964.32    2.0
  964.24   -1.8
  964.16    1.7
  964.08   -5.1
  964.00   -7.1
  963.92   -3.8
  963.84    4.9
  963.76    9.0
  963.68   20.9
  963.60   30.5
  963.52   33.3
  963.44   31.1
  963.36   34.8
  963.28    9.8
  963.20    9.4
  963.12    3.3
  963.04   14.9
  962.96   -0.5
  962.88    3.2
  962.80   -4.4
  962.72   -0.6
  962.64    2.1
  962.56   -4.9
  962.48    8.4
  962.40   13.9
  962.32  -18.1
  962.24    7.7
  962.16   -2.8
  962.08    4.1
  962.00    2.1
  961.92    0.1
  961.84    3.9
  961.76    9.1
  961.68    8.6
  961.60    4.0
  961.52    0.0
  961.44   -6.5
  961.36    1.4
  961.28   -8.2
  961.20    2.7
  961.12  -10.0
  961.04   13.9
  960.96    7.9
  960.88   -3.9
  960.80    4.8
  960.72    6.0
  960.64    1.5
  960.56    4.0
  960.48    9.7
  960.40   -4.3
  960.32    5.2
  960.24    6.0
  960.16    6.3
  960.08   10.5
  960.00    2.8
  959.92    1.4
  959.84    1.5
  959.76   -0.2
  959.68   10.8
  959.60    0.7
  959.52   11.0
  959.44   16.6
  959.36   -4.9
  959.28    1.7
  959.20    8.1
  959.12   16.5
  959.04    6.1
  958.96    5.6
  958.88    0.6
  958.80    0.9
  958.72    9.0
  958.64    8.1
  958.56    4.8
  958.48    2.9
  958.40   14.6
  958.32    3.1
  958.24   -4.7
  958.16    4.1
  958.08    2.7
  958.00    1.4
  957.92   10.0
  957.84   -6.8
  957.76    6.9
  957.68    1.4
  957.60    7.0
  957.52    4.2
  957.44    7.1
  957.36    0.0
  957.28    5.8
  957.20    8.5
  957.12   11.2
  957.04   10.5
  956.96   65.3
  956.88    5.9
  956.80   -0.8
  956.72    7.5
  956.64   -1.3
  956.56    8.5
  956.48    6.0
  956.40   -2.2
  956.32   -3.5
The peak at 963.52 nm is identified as [O III] 5007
